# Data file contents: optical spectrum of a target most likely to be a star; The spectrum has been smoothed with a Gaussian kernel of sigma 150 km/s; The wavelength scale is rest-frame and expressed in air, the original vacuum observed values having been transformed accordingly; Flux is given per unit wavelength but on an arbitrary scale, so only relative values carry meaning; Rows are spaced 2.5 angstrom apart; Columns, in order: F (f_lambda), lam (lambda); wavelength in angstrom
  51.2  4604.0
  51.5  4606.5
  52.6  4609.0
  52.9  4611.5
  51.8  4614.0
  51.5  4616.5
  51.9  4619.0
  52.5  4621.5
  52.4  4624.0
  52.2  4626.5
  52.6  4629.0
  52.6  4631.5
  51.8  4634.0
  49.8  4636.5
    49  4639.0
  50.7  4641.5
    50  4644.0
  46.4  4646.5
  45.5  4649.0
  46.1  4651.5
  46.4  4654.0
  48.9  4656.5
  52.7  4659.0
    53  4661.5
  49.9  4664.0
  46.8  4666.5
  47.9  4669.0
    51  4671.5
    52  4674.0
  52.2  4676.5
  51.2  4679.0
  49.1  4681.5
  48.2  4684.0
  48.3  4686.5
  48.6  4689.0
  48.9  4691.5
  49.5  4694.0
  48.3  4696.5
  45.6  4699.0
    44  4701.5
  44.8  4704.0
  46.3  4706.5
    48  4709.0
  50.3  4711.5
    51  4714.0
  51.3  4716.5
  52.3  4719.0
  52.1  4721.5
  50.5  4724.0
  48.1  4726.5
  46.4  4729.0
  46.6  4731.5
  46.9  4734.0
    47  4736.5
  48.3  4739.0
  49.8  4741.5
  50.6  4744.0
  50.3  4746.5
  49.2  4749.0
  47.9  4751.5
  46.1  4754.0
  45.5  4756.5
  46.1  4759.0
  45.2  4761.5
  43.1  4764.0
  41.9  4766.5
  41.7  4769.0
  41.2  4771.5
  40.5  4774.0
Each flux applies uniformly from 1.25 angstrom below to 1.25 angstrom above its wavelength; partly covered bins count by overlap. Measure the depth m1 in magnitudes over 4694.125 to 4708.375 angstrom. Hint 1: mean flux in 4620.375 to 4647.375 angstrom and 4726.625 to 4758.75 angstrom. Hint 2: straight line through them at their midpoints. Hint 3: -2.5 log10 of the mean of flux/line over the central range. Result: 0.065 mag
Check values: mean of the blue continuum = 51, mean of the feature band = 46.2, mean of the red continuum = 47.8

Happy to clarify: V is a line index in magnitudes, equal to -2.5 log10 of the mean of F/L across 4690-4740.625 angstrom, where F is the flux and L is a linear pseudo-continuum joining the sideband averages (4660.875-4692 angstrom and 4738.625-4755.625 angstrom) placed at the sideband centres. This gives 0.020 mag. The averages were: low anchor 49.7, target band 48.3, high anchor 48.8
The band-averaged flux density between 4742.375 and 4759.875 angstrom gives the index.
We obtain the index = 48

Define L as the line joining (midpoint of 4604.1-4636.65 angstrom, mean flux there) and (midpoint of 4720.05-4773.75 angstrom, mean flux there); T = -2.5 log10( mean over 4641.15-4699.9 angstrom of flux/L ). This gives 0.02 mag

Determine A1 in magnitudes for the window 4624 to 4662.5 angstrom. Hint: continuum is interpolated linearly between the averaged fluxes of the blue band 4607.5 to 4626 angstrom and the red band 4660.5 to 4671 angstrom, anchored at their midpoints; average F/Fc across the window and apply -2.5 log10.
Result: 0.02 mag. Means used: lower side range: 52.2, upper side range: 49.4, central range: 49.9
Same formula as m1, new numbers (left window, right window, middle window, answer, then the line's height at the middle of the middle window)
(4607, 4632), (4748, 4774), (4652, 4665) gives 0.00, 50.1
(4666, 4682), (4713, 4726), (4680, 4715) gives 0.06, 50.8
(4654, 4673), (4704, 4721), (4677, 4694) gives 0.01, 49.7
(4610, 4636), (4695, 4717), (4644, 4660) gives 0.06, 50.6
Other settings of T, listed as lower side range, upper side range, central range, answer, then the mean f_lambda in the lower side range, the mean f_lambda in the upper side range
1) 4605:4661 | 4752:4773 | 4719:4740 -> -0.07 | 50.6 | 44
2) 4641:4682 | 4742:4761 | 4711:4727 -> -0.05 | 49.4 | 47.9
